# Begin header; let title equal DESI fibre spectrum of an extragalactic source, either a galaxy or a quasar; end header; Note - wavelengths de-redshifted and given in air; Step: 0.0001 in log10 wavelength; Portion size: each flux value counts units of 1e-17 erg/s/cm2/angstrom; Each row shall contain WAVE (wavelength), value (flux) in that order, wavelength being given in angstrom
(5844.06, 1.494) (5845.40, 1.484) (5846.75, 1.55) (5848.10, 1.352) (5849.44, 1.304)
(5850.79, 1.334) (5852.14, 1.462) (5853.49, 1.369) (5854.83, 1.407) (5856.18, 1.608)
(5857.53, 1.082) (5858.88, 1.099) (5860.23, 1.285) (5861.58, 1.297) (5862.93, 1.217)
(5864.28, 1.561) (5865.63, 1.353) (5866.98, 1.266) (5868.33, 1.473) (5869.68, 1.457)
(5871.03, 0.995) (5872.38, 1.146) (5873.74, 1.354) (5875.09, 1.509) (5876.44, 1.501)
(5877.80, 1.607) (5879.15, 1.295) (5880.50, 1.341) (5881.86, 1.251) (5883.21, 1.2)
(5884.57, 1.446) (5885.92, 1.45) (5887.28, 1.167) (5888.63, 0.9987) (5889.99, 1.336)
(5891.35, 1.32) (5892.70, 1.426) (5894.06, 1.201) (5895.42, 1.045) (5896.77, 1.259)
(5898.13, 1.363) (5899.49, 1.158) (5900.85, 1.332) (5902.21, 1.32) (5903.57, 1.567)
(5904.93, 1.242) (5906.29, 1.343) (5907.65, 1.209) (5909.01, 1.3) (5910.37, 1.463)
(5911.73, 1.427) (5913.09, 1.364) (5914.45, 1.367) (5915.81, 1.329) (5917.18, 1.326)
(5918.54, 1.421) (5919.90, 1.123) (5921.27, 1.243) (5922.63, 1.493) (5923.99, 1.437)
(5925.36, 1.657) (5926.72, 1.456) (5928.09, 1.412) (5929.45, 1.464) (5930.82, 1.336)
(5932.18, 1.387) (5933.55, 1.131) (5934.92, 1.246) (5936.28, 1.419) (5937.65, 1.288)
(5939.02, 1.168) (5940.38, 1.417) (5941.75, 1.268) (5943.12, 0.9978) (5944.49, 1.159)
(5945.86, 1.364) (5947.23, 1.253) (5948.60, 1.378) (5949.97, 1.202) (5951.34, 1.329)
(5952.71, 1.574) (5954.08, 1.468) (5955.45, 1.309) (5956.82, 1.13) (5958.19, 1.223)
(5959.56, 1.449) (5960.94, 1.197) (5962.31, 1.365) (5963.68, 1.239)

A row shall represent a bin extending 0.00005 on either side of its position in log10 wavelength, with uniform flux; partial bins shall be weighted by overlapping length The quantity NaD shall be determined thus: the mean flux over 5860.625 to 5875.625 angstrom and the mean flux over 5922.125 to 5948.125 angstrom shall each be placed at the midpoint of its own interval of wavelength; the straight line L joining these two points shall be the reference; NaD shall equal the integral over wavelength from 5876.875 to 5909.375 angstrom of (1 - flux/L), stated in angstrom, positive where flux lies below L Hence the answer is 0.7 angstrom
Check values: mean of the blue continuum 1.33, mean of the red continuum 1.33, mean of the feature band 1.3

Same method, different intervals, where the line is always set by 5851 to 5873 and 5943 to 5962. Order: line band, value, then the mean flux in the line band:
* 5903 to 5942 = -1.5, 1.36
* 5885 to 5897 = 0.6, 1.25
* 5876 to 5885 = -0.4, 1.37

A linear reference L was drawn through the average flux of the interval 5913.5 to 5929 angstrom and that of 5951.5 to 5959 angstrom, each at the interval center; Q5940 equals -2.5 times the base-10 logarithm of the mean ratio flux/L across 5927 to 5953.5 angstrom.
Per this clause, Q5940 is 0.05 mag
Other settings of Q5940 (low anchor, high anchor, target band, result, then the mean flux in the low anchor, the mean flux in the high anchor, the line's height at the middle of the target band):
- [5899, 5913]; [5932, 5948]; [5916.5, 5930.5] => -0.086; 1.34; 1.25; 1.3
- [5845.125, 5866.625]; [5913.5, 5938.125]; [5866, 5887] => 0.007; 1.36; 1.36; 1.36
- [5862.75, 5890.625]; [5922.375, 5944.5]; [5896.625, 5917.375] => -0.001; 1.33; 1.34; 1.34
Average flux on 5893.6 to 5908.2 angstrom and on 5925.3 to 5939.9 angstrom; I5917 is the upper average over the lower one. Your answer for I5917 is 1.06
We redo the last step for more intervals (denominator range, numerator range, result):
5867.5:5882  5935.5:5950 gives 0.93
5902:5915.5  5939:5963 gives 0.95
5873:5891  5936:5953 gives 0.96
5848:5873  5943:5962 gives 0.98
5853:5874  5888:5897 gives 0.94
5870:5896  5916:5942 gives 1.04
